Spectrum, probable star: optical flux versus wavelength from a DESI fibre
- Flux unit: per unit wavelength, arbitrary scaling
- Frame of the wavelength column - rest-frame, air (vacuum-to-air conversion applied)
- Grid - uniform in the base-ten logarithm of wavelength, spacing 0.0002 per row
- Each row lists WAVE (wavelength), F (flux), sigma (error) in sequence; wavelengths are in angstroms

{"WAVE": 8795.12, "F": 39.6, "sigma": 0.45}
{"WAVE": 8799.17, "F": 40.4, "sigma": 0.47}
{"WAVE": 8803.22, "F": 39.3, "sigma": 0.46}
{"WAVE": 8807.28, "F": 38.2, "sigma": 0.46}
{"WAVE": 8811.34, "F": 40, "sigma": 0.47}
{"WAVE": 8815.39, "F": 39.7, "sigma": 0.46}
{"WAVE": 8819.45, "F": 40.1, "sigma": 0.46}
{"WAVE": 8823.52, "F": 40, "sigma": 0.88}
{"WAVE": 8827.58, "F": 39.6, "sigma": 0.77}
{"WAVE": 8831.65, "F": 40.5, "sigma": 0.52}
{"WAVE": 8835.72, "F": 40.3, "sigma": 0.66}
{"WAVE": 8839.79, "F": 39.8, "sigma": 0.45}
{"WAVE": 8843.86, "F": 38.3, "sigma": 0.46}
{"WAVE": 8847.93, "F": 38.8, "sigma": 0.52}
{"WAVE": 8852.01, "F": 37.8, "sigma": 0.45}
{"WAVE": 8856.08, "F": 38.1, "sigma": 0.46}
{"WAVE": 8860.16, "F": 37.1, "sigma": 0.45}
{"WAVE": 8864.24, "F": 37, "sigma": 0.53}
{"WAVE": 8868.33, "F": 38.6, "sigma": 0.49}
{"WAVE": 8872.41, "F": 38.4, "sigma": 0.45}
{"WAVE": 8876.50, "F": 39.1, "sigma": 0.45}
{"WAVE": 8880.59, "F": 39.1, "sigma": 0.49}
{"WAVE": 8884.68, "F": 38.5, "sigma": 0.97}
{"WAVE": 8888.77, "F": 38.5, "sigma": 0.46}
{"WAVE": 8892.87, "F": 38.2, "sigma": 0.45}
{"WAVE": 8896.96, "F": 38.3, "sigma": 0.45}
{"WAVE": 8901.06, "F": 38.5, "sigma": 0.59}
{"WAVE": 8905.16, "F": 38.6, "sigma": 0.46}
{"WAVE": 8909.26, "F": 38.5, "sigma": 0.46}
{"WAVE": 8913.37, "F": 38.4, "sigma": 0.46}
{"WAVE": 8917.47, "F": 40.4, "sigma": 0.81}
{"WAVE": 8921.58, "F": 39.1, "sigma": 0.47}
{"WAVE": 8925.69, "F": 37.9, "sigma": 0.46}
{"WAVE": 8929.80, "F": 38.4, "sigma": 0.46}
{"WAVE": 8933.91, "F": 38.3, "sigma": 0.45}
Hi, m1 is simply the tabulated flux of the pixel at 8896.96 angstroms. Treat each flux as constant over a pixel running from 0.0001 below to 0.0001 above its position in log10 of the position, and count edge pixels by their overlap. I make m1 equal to 38.3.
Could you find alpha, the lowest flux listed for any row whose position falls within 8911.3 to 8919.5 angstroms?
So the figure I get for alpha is 38.4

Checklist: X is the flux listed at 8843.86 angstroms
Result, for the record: 38.3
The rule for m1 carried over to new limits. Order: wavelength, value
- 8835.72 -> 40.3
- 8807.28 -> 38.2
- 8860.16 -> 37.1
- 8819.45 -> 40.1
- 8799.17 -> 40.4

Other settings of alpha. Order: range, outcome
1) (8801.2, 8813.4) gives 38.2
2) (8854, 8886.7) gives 37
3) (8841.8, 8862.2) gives 37.1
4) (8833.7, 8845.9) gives 38.3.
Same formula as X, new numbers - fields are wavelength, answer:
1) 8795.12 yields 39.6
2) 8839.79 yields 39.8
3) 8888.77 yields 38.5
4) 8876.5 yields 39.1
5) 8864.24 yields 37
